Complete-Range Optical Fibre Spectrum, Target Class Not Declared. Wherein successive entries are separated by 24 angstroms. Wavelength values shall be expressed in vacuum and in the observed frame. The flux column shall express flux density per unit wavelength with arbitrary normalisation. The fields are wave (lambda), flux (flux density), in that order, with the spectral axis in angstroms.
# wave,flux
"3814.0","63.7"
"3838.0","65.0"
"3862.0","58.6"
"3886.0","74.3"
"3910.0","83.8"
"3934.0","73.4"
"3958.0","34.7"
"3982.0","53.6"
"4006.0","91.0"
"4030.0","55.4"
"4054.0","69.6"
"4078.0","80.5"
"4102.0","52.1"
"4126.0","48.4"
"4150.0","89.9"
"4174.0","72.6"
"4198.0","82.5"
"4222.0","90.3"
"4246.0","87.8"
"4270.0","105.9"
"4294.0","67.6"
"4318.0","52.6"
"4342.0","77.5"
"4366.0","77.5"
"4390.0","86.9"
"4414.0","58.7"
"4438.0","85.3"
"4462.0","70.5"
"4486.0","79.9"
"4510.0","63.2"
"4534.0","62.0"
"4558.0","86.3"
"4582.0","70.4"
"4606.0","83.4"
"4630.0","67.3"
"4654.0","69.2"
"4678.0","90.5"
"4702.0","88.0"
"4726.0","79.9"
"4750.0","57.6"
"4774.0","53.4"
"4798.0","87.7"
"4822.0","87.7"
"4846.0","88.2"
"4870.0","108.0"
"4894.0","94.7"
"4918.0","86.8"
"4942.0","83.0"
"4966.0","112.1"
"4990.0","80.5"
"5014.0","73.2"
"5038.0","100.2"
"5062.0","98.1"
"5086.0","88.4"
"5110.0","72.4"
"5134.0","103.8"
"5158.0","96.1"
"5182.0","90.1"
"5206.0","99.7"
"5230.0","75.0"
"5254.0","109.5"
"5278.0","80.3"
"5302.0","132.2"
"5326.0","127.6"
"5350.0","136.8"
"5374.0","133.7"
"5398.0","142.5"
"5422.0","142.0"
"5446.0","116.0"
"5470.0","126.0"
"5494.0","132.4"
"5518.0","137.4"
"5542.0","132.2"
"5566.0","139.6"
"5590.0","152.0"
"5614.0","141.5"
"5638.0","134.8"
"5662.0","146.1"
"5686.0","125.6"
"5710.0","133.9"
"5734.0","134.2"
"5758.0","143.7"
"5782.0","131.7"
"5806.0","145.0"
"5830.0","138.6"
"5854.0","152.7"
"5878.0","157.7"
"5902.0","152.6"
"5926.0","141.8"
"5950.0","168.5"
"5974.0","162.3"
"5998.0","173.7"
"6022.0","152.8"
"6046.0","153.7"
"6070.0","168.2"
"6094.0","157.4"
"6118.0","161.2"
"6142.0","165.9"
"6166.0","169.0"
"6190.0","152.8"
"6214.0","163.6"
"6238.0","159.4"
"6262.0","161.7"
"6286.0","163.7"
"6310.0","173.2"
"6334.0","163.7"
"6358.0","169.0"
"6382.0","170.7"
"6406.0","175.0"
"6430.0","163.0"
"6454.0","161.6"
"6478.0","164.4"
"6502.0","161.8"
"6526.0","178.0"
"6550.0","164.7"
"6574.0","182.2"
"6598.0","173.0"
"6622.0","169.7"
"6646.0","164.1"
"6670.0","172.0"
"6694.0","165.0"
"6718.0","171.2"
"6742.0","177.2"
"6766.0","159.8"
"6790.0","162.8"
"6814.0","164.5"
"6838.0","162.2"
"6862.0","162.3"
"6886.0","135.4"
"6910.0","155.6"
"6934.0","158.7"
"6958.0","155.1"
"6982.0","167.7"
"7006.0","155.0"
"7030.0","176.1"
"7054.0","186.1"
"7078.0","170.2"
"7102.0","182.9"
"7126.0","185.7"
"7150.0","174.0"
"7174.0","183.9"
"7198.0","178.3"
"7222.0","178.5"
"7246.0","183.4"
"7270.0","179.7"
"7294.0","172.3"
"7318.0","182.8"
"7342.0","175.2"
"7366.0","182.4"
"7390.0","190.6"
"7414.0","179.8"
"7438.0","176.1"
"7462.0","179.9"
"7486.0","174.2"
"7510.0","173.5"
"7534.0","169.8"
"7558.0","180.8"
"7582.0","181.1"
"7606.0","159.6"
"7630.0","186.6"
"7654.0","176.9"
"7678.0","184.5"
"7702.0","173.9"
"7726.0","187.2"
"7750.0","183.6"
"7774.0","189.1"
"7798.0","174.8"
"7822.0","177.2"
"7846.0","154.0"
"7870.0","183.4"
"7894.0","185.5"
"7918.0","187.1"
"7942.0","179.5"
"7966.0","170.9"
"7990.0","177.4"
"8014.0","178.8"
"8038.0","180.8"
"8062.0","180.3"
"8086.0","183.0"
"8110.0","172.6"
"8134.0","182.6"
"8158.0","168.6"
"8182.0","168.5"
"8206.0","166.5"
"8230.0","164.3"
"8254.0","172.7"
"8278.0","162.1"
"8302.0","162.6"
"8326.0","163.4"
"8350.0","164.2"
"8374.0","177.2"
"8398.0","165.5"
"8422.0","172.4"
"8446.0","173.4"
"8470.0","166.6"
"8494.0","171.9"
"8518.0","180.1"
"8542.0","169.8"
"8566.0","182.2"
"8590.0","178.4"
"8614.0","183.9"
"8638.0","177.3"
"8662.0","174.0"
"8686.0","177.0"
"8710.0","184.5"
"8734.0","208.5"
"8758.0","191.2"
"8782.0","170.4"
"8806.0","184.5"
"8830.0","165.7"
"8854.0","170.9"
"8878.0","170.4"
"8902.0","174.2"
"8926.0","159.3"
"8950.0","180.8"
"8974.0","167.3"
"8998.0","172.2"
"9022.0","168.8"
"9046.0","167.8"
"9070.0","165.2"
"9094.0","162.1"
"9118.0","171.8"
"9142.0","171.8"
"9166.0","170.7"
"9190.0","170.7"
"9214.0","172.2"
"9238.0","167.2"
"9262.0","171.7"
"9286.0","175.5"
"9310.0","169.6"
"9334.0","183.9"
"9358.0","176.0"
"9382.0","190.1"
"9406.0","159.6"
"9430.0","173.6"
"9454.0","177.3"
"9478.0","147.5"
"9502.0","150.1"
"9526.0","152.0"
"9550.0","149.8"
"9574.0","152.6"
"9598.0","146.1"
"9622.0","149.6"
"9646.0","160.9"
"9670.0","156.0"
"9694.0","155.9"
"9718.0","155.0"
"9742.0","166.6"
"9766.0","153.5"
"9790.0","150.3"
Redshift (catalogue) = 0.33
